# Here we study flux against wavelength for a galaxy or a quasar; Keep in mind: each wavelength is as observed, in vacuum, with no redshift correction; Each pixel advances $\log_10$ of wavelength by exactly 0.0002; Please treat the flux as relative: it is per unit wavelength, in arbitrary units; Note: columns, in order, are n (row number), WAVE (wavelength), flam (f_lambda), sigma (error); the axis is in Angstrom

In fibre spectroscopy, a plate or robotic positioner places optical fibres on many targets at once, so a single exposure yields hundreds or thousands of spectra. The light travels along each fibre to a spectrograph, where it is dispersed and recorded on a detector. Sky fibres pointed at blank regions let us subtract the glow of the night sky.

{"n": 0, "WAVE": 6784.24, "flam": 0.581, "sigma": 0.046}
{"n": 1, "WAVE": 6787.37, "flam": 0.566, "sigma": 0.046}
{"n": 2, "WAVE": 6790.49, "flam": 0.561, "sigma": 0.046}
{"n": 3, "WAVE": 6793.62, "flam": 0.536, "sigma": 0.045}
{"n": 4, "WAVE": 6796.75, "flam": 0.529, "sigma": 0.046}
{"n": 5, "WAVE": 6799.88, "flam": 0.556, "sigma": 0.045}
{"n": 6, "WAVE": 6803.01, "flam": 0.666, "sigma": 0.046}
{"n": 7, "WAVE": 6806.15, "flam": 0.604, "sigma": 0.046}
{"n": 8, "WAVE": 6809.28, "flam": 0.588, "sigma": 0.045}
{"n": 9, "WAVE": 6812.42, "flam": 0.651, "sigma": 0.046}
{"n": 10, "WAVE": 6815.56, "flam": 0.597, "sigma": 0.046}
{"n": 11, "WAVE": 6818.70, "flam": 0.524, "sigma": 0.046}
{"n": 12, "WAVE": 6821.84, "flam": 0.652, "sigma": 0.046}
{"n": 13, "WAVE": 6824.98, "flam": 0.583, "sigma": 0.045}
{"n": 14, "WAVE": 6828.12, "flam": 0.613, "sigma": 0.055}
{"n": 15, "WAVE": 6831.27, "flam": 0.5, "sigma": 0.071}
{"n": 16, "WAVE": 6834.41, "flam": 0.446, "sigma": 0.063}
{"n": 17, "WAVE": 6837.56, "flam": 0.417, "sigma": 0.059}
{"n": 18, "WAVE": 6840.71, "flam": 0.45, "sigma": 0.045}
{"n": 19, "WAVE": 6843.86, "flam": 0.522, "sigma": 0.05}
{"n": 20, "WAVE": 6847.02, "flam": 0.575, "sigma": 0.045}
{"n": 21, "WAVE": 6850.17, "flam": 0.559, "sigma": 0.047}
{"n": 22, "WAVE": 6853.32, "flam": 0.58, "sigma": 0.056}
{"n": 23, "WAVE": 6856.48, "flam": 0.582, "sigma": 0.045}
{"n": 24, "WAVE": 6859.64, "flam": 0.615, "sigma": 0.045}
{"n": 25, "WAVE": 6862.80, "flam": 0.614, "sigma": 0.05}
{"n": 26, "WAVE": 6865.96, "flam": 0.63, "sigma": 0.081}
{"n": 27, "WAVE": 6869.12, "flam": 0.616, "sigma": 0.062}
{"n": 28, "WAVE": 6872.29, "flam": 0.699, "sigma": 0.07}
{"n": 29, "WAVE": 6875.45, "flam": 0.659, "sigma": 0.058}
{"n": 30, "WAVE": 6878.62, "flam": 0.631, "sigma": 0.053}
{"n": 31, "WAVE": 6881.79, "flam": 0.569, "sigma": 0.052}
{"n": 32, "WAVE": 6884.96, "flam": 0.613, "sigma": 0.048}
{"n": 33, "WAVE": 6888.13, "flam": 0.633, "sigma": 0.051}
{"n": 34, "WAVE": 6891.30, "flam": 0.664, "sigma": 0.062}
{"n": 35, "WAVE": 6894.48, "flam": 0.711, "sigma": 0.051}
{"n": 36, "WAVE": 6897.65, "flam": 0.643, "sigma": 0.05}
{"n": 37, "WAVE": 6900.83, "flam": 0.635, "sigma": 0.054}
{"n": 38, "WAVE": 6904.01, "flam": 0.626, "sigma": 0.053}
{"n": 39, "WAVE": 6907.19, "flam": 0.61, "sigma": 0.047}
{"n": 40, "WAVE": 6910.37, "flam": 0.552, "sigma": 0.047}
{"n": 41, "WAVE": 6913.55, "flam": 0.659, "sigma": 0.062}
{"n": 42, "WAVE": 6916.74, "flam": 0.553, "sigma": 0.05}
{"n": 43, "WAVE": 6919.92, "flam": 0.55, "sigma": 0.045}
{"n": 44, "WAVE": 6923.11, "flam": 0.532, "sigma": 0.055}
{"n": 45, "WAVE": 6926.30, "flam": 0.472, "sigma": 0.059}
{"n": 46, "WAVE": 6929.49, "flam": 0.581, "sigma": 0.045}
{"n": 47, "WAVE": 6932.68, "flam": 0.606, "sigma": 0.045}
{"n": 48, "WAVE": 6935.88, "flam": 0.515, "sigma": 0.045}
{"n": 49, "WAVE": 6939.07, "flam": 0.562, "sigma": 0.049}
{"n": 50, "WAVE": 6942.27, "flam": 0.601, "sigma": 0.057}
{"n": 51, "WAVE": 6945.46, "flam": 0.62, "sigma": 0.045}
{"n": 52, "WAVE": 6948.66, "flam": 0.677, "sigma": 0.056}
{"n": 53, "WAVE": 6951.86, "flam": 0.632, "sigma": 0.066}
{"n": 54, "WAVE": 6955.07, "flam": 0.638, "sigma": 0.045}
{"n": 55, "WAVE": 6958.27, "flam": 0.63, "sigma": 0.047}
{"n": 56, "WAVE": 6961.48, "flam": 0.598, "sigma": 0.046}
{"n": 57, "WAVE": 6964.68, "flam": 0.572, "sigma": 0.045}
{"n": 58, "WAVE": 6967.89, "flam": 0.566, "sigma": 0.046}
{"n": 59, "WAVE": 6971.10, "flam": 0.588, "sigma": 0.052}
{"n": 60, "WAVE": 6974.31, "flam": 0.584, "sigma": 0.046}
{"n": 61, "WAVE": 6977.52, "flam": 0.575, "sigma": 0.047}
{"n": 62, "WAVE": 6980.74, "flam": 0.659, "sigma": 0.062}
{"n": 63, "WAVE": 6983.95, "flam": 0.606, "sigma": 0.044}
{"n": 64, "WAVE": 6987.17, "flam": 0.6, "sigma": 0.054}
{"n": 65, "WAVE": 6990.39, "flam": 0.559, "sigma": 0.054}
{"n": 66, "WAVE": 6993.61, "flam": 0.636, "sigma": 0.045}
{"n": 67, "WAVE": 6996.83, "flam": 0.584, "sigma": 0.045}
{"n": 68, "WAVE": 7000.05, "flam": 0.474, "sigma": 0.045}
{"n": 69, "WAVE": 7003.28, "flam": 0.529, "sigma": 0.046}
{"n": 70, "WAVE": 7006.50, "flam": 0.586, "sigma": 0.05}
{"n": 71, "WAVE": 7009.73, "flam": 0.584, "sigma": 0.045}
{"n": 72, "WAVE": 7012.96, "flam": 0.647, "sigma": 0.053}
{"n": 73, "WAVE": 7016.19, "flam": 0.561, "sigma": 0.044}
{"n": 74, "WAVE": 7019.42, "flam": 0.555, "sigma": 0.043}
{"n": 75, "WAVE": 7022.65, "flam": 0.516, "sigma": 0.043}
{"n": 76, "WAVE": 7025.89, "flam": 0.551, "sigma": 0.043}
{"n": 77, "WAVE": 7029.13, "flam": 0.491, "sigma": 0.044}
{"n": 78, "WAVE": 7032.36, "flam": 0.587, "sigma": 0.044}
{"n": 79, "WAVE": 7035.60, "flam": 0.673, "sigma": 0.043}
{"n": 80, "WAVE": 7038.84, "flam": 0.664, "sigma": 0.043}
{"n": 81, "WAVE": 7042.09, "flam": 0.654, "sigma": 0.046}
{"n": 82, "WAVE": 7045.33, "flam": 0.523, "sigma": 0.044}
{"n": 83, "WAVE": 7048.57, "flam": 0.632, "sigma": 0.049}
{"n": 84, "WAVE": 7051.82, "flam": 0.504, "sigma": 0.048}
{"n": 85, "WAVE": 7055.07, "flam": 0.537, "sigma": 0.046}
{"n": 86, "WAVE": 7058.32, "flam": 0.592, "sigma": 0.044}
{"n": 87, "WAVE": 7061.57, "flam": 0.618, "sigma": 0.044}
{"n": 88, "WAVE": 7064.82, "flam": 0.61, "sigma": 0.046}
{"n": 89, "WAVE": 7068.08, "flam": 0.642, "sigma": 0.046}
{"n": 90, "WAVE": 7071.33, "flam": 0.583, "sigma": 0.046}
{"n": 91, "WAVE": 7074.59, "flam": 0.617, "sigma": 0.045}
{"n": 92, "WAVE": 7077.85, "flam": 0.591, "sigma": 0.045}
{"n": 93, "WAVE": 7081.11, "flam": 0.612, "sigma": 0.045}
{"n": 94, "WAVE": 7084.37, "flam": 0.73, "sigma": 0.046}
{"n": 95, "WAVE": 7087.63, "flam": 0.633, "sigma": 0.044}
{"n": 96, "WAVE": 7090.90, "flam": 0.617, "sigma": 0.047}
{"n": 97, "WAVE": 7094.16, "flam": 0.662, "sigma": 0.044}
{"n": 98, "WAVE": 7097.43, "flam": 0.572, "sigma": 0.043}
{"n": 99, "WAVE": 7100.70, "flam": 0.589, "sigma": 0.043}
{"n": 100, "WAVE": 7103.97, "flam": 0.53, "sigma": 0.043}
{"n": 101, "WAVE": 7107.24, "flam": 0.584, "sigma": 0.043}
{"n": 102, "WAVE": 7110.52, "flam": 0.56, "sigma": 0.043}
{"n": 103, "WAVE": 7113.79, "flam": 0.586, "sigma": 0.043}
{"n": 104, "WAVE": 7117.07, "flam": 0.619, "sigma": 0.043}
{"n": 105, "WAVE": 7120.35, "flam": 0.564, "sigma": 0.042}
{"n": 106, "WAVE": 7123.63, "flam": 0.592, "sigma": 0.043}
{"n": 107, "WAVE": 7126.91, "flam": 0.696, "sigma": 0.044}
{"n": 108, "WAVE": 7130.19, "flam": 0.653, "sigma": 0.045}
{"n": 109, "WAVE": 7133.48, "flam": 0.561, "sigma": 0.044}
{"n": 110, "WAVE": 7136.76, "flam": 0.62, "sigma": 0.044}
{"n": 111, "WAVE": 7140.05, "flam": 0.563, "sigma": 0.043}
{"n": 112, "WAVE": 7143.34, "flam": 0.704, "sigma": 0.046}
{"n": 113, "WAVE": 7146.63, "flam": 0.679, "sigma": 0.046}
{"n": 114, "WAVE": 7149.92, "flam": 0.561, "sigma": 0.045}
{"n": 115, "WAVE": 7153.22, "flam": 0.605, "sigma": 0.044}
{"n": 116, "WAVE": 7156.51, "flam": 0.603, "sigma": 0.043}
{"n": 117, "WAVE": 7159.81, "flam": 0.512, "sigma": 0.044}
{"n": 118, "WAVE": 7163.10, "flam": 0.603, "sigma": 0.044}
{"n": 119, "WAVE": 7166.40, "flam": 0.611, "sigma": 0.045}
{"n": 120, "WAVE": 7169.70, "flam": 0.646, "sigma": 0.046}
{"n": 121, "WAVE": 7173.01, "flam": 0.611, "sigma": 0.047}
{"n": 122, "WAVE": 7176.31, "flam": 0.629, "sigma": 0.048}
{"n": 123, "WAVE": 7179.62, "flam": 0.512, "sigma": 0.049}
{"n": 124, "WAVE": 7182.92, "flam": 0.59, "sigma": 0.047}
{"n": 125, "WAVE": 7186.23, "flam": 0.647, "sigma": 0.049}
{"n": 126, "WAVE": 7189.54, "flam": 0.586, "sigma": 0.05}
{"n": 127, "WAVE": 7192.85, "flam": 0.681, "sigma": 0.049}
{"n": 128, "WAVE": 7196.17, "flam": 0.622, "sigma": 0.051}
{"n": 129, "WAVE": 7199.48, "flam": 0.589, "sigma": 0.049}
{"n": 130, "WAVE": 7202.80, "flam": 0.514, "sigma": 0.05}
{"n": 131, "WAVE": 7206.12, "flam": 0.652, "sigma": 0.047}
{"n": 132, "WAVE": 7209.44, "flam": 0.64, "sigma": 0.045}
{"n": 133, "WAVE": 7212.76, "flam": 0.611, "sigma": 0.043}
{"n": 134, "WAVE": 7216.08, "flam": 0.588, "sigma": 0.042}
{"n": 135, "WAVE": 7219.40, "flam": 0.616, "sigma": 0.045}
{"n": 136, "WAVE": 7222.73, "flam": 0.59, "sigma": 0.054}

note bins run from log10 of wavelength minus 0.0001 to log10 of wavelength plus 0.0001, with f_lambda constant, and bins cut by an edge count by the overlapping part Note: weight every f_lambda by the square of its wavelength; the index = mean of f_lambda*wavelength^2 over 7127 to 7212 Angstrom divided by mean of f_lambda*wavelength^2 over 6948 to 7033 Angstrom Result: 1.10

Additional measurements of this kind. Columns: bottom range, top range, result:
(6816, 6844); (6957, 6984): 1.18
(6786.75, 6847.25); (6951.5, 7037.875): 1.11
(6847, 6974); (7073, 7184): 1.07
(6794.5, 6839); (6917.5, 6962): 1.07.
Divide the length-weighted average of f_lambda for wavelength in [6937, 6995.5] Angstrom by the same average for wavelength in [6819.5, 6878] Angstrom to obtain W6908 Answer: 1.06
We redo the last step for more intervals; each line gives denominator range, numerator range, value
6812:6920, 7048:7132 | 1.02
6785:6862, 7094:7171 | 1.07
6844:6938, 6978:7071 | 0.97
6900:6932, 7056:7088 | 1.08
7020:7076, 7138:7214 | 1.03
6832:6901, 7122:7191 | 1.03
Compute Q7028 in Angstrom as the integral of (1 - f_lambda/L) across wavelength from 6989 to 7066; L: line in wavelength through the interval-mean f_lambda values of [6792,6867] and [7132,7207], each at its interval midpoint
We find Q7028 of 1.4 Angstrom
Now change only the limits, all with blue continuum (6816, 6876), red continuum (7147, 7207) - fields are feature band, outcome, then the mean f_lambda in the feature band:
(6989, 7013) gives 0.55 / 0.57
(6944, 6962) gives -1.72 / 0.634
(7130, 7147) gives -0.81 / 0.624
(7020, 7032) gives 1.15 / 0.53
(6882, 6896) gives -1.79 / 0.646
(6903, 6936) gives 0.34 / 0.57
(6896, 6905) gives -0.96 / 0.636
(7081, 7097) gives -1.54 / 0.649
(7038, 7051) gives -0.46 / 0.608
